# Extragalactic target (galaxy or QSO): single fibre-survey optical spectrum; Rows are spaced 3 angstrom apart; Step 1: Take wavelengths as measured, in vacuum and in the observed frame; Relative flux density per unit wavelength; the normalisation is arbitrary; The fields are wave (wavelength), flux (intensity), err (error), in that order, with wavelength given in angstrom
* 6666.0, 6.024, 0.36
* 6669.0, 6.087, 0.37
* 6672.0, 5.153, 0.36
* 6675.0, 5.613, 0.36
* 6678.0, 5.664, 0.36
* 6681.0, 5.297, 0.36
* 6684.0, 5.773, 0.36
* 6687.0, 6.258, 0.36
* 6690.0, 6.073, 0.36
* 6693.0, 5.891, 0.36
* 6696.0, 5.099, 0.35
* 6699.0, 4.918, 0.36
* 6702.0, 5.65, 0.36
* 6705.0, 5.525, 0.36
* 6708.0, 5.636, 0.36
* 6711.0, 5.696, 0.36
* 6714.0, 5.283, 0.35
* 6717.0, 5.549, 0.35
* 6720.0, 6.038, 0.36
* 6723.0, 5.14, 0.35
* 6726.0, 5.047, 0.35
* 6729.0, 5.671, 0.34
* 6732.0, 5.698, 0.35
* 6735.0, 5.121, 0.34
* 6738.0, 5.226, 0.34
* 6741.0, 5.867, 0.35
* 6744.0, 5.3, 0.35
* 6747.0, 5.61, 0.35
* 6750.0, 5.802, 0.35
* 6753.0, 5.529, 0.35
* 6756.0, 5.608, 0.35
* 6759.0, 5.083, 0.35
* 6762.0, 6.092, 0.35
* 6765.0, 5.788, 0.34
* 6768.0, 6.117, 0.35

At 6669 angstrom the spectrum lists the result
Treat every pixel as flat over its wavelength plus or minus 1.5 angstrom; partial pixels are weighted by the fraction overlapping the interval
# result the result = 6.087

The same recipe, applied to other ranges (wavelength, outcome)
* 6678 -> 5.664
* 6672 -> 5.153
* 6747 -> 5.61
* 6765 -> 5.788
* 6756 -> 5.608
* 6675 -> 5.613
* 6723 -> 5.14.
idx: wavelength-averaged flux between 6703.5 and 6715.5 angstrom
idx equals 5.54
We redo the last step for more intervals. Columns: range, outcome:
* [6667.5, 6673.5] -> 5.62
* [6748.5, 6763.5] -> 5.62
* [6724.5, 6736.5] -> 5.38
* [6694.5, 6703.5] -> 5.22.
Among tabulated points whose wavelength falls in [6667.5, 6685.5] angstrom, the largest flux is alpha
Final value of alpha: 6.087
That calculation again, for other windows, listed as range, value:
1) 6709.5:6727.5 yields 6.038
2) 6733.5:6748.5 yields 5.867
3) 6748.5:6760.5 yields 5.802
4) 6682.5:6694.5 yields 6.258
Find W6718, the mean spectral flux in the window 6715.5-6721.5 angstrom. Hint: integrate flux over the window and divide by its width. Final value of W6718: 5.79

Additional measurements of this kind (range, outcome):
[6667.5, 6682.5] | 5.56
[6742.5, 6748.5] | 5.46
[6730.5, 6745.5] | 5.44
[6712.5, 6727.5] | 5.41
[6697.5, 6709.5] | 5.43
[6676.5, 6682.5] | 5.48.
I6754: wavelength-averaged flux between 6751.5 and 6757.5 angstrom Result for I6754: 5.57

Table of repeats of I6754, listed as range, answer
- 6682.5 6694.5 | 6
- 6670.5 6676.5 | 5.38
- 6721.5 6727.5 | 5.09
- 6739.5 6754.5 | 5.62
